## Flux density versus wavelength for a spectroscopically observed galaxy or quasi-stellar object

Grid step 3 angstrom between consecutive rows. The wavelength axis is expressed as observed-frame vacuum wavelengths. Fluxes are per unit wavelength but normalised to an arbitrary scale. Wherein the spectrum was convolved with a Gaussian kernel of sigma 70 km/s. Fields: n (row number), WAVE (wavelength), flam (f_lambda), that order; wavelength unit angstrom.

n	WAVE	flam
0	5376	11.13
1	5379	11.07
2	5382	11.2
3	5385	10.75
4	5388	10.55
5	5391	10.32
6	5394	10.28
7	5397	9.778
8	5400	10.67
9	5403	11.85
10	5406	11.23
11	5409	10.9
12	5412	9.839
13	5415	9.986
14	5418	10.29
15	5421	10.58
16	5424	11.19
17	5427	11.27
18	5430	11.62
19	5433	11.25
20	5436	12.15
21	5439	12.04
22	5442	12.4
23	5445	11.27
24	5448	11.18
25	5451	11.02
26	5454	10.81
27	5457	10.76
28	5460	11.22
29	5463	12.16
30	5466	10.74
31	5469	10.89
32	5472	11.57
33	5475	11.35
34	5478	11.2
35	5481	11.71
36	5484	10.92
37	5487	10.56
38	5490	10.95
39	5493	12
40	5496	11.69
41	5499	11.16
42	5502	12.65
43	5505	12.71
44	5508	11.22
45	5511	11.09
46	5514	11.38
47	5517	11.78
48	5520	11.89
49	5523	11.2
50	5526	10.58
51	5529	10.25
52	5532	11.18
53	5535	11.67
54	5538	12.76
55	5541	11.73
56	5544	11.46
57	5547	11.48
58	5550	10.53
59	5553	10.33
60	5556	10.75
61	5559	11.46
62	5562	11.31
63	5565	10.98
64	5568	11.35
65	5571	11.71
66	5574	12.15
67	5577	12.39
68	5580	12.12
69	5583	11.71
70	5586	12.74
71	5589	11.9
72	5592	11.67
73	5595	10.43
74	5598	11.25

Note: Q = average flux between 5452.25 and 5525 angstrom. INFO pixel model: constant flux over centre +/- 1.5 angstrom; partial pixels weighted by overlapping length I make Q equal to 11.4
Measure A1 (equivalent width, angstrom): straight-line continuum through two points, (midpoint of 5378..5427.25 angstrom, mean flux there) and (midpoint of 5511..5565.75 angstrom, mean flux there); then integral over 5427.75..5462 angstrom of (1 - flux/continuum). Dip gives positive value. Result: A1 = -1.8 angstrom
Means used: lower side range 10.7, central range 11.4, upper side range 11.3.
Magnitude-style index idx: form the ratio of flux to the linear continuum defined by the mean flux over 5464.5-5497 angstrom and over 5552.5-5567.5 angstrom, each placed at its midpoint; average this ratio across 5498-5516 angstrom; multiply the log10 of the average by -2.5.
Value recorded -0.05 mag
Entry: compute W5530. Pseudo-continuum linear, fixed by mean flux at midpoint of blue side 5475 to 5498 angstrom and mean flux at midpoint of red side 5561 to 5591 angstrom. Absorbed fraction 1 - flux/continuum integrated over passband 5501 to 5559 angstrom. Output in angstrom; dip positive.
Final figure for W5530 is 0.8 angstrom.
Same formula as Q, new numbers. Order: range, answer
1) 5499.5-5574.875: 11.4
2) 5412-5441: 11.1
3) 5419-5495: 11.3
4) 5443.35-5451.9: 11.2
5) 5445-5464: 11.2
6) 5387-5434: 10.7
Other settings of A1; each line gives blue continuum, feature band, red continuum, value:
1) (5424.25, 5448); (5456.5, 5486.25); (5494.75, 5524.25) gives 1.1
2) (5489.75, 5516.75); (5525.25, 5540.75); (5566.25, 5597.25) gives 0.5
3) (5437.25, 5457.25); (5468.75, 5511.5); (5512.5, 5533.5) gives -0.7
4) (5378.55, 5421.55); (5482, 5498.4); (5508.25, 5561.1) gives -0.3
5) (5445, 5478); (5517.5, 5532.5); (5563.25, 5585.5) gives 0.6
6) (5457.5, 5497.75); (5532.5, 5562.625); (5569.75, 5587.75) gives 1.3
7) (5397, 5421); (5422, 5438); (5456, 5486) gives -1.0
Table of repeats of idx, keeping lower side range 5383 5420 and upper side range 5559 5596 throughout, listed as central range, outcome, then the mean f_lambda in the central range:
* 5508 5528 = 0.00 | 11.3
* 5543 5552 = 0.04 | 11.1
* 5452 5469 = -0.02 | 11.1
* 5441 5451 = -0.06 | 11.5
